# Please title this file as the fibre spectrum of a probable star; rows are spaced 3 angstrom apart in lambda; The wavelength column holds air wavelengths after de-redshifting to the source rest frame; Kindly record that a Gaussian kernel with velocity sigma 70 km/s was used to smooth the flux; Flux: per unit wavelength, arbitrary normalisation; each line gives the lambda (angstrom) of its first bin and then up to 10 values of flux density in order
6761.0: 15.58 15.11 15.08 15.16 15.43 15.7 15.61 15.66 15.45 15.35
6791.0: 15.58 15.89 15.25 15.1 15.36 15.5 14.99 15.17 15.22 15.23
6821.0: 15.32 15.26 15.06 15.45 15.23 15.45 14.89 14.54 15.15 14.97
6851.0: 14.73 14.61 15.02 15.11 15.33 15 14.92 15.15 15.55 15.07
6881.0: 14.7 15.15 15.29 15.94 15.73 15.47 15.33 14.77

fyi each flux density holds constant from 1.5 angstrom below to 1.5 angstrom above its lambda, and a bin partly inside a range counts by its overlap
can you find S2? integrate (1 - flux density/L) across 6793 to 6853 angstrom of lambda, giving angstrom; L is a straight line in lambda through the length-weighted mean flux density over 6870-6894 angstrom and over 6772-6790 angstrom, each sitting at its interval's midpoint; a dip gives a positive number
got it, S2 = 1.0 angstrom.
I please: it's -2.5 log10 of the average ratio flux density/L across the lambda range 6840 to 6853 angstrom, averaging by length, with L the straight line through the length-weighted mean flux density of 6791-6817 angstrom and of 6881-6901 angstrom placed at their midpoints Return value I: 0.04 mag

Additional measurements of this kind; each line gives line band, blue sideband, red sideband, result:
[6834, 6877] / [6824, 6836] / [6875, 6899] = 0.02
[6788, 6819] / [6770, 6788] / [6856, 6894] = 0.01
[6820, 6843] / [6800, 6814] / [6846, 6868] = 0.00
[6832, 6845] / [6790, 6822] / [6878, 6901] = 0.02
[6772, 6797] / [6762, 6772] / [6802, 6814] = -0.03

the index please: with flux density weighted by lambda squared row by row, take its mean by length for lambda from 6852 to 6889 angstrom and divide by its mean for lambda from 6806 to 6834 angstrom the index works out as 1.01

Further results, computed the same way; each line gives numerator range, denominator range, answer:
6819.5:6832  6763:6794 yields 1.00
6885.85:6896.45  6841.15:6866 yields 1.06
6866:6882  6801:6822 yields 1.01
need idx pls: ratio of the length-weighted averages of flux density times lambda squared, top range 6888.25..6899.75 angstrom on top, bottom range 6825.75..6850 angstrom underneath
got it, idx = 1.05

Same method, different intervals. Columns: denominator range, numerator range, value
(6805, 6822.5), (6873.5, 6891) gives 1.02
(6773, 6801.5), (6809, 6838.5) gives 0.99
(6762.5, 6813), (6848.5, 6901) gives 1.01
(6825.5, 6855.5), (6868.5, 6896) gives 1.03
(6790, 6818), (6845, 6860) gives 0.99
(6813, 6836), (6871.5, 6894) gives 1.02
